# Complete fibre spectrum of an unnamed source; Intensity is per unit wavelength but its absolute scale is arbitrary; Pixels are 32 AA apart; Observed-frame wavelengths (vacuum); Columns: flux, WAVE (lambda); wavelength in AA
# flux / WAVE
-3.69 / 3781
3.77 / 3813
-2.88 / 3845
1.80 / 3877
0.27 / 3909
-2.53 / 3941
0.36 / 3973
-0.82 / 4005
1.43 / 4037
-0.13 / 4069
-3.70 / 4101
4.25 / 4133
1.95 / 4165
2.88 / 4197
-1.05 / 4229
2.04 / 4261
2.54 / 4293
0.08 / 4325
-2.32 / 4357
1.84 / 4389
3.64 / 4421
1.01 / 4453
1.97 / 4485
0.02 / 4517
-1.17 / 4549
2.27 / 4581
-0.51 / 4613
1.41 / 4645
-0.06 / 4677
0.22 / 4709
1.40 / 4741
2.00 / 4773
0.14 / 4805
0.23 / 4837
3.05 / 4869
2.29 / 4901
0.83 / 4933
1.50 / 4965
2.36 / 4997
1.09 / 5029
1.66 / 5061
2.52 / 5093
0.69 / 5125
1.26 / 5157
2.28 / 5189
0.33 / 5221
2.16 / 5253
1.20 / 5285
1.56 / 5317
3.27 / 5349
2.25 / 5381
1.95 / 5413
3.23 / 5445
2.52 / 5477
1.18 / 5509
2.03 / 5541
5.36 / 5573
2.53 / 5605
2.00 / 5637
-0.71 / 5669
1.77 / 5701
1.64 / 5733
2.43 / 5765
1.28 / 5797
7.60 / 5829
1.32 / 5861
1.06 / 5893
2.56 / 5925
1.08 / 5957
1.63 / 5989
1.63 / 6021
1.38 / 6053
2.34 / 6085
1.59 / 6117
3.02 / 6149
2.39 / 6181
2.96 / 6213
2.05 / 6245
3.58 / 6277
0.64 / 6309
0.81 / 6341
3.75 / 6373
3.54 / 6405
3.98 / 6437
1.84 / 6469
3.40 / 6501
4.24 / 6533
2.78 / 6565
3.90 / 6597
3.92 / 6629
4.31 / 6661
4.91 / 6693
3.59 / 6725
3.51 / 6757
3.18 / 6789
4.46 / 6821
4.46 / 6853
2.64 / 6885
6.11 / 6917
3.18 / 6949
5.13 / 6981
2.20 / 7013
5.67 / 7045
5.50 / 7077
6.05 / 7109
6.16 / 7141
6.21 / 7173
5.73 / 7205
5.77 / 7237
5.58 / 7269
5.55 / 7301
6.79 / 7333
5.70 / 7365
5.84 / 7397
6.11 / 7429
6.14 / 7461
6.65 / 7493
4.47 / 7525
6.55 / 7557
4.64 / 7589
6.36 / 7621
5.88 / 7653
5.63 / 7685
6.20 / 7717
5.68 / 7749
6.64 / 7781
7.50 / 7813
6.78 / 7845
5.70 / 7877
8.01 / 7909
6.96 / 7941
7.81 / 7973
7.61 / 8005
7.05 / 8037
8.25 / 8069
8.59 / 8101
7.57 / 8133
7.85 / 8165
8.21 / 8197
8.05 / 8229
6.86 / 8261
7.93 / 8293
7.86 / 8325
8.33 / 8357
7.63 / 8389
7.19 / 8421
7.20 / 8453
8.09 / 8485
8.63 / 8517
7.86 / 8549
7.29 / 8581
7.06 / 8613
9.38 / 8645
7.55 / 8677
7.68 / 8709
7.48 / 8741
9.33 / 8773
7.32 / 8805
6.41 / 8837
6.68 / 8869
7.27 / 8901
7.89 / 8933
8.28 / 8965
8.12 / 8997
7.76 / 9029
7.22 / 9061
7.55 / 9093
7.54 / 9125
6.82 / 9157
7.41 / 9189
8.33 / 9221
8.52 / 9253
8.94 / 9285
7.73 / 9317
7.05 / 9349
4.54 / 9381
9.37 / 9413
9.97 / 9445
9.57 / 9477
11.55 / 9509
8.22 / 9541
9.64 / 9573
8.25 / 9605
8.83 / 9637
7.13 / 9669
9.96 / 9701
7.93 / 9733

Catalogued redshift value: 0.77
